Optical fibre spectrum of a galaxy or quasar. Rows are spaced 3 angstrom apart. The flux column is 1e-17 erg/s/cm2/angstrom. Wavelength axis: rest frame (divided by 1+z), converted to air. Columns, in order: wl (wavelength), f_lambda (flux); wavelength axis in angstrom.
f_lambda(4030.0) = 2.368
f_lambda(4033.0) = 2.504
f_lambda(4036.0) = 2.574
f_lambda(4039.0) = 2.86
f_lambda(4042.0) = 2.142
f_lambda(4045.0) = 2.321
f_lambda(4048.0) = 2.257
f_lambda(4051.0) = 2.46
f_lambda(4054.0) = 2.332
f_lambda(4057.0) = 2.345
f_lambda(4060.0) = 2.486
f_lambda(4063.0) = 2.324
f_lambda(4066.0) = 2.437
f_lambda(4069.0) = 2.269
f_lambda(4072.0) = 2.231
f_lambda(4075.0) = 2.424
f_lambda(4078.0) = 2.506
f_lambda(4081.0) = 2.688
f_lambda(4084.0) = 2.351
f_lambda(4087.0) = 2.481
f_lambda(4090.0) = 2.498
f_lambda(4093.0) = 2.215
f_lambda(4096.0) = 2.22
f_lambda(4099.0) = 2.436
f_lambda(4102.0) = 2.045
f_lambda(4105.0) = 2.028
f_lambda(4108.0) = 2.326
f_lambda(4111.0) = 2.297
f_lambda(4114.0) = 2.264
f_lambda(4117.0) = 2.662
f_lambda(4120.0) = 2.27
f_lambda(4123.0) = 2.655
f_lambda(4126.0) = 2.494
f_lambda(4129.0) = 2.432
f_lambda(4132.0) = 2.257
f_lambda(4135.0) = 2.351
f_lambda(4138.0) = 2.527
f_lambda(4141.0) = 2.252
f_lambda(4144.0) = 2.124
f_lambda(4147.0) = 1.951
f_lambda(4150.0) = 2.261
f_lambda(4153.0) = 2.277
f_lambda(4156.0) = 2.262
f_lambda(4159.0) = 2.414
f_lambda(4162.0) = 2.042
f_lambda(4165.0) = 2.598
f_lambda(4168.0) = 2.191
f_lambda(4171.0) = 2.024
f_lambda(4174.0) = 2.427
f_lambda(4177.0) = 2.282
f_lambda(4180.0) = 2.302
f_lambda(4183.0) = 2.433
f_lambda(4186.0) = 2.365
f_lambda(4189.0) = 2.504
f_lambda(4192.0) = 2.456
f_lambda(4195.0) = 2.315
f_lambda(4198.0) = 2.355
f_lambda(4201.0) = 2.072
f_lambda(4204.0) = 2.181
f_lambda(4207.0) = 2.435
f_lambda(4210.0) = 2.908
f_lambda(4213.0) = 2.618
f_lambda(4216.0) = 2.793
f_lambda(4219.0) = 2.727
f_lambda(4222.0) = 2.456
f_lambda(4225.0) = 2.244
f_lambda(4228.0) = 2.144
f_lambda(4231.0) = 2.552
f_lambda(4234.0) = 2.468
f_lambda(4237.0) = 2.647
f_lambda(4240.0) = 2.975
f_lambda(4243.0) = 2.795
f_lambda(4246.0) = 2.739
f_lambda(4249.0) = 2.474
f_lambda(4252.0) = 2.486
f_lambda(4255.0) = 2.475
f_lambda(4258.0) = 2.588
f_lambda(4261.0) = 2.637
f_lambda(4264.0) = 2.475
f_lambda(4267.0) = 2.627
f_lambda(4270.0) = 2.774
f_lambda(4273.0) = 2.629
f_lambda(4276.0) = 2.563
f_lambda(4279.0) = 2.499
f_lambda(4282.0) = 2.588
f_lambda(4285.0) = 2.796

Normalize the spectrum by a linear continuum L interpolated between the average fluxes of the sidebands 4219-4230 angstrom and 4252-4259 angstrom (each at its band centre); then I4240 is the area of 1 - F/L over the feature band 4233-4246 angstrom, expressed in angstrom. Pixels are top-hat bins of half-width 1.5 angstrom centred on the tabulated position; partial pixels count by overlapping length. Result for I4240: -1.6 angstrom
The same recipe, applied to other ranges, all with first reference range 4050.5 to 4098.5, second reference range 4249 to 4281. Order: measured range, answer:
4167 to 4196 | 1.86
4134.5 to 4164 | 2.55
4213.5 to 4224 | -0.45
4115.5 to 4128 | -0.42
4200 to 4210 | 0.70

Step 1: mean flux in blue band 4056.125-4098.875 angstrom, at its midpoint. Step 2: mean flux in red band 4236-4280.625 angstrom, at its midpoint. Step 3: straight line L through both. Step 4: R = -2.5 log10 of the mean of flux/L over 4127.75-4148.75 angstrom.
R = 0.09 mag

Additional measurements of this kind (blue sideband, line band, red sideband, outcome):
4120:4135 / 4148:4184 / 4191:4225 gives 0.08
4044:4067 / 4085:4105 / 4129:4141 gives 0.03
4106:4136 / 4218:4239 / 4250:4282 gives 0.03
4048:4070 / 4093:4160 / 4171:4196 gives 0.03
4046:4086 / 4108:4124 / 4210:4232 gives 0.01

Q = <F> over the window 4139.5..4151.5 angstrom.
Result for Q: 2.15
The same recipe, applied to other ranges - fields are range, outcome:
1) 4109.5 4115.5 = 2.28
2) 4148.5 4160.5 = 2.3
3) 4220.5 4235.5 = 2.37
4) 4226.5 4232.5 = 2.35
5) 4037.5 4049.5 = 2.4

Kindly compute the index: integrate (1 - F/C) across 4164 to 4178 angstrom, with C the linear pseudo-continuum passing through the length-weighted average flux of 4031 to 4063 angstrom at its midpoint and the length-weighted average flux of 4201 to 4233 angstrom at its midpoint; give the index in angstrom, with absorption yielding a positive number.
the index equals 1.0 angstrom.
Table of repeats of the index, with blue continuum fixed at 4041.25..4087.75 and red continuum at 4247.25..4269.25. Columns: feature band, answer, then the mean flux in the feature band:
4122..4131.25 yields -0.2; 2.5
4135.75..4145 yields 0.5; 2.31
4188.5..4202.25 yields 0.9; 2.33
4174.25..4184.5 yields 0.5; 2.35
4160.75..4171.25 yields 1.0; 2.24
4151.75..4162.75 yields 0.9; 2.26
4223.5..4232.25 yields 0.7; 2.31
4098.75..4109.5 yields 1.0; 2.18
